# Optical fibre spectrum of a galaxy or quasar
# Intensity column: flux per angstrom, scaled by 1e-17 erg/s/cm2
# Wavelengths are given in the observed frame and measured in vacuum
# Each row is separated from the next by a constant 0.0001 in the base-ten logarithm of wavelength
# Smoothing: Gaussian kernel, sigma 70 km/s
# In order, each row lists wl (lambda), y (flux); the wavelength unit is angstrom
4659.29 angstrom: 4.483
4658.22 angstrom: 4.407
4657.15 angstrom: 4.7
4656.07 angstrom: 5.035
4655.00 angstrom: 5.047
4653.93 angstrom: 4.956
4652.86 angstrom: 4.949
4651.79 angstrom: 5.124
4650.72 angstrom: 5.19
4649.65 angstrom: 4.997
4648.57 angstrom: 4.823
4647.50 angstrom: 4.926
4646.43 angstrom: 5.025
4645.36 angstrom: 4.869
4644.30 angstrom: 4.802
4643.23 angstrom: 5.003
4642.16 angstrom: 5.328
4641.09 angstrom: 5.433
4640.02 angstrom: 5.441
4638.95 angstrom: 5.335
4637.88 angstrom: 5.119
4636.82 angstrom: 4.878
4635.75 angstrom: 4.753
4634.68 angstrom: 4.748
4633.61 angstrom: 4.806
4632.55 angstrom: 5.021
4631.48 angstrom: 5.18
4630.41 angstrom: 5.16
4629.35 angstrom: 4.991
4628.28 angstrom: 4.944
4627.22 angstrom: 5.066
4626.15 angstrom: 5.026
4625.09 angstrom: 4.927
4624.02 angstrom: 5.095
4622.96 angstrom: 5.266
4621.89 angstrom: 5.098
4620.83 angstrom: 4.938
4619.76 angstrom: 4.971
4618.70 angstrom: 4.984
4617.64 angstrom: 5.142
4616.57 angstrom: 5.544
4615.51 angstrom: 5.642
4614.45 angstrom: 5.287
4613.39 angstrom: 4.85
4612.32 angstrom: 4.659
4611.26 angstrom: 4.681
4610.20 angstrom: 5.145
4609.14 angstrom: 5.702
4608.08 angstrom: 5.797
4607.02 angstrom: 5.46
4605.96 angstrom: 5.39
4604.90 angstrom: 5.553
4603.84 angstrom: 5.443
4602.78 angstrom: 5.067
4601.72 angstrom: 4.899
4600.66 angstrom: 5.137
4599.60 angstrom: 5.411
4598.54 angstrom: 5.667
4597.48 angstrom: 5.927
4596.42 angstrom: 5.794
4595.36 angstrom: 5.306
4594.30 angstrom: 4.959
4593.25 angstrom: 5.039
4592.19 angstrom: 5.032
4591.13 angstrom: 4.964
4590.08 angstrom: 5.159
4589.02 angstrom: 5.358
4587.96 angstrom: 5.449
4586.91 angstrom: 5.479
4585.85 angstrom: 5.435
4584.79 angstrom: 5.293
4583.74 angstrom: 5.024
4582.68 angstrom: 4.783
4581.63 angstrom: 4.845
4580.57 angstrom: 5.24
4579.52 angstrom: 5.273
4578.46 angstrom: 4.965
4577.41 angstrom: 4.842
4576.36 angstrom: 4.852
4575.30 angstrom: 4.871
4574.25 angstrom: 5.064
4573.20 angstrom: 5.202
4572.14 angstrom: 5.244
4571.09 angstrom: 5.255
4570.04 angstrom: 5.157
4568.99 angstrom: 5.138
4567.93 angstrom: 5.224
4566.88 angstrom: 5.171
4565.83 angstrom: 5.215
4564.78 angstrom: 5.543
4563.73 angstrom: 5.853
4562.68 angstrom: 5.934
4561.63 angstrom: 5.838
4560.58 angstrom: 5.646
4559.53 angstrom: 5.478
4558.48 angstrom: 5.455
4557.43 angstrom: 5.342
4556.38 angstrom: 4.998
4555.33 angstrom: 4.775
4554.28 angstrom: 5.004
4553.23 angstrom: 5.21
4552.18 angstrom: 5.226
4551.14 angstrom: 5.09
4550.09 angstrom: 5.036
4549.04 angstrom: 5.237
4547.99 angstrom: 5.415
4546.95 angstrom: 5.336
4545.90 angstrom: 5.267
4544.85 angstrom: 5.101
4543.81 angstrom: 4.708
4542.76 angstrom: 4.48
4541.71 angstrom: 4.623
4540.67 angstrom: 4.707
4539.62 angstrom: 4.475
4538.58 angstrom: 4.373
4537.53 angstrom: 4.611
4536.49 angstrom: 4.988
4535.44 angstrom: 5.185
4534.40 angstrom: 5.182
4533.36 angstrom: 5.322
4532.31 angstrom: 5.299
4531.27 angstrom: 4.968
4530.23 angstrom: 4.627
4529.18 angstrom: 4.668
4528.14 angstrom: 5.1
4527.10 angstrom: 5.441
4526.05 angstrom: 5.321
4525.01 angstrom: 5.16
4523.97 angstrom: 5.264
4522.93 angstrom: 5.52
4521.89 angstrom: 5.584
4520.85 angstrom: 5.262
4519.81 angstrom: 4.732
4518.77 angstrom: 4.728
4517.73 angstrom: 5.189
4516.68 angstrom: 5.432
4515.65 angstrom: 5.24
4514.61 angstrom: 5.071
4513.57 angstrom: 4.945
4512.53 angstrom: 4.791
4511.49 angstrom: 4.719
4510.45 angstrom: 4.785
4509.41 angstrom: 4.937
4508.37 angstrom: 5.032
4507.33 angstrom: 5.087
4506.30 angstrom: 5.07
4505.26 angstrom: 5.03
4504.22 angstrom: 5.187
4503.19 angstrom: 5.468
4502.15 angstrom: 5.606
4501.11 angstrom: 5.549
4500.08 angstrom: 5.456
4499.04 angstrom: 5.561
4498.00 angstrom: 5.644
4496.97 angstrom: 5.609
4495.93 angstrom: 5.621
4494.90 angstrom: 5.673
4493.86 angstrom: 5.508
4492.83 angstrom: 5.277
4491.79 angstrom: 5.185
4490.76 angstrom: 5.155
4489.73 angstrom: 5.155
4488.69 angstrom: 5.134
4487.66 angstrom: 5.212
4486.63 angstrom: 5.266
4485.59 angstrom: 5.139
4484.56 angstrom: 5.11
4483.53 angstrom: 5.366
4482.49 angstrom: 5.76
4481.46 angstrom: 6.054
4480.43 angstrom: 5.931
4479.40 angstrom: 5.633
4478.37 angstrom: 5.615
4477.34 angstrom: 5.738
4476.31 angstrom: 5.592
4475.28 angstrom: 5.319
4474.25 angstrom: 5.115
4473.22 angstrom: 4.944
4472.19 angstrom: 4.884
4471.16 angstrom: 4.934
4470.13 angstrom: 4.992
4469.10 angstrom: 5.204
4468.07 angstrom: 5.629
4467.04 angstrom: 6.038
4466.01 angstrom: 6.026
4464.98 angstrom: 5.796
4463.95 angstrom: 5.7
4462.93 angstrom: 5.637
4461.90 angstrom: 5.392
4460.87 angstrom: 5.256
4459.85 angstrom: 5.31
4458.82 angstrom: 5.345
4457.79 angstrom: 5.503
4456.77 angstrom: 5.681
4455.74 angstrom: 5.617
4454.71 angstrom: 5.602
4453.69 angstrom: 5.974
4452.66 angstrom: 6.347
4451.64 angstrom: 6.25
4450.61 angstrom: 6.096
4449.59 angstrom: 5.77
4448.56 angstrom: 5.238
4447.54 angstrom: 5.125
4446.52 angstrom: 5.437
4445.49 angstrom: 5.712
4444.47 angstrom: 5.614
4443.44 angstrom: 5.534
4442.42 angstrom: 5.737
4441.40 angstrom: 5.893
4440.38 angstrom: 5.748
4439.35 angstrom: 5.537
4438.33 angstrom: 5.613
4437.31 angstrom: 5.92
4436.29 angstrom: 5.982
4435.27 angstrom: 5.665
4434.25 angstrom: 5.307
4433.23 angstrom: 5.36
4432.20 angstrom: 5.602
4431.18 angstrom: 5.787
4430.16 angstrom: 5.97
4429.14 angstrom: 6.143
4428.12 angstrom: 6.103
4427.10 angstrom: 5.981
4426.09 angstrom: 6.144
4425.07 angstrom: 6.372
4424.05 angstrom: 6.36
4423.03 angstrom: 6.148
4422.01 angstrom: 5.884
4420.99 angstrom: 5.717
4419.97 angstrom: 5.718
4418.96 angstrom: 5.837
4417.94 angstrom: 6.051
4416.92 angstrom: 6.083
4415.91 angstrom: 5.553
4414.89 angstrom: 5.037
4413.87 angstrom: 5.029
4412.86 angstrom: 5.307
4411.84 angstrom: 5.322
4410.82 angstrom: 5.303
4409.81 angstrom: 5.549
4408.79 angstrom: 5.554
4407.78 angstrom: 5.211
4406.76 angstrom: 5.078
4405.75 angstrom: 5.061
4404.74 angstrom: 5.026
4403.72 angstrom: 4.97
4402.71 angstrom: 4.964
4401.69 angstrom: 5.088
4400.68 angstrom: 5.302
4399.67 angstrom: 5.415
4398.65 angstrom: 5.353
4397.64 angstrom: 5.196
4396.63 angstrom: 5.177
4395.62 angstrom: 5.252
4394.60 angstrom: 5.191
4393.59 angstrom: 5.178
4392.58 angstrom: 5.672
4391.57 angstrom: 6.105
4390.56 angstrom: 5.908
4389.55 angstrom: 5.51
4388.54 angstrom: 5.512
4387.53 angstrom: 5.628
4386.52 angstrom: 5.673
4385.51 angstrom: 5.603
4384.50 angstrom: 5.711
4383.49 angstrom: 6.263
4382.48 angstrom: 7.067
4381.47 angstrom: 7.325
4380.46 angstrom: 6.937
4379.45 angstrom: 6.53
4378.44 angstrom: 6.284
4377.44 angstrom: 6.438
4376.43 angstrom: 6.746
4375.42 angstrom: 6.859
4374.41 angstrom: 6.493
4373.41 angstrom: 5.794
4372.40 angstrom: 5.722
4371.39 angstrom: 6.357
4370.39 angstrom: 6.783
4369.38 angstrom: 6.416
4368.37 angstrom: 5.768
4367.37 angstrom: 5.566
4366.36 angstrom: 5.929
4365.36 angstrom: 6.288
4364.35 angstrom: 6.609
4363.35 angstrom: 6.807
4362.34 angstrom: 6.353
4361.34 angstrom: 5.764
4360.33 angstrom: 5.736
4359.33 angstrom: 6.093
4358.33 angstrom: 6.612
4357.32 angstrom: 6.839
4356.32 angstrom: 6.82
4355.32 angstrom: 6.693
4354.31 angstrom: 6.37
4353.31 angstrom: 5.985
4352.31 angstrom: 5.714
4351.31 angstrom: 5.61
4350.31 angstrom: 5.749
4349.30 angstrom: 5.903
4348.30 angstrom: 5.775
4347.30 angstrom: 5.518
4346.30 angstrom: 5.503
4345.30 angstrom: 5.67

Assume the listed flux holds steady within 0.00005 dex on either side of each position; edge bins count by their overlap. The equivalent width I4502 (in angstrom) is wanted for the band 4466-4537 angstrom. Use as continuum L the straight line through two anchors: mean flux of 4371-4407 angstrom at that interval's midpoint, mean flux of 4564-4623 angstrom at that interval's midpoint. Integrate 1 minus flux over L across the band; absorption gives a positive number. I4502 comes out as 2.7 angstrom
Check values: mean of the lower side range 5.79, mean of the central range 5.27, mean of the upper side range 5.21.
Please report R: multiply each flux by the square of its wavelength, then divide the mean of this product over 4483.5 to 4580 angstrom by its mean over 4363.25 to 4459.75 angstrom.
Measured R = 0.9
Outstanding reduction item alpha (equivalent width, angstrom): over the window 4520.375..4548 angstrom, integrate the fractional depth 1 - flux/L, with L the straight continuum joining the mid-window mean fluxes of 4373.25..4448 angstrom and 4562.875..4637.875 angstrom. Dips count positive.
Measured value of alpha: 1.8 angstrom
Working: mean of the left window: 5.73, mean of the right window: 5.18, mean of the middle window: 5.03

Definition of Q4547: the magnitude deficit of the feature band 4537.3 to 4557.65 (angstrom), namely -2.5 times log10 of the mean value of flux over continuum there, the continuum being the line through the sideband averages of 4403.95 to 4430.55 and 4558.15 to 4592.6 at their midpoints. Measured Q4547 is 0.08 mag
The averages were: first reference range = 5.67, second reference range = 5.25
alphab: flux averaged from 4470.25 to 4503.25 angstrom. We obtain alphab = 5.41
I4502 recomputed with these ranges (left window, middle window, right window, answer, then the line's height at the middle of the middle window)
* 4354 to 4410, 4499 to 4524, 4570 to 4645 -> 1.5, 5.49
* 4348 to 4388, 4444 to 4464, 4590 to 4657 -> 0.8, 5.87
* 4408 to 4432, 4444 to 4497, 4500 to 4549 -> -0.7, 5.43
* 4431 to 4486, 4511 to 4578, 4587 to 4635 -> 3.0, 5.36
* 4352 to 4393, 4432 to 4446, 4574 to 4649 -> 0.6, 5.93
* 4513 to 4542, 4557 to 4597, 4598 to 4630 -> -1.0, 5.13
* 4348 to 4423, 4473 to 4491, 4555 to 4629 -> 0.5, 5.57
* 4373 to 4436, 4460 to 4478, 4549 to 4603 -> 0.4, 5.56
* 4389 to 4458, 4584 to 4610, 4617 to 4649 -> -1.1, 5.14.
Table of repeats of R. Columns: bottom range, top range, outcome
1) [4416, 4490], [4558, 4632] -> 0.99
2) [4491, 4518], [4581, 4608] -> 1.05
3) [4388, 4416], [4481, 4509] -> 1.05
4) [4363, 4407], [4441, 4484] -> 0.98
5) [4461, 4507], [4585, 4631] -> 1.02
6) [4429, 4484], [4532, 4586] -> 0.96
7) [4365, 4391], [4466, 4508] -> 0.91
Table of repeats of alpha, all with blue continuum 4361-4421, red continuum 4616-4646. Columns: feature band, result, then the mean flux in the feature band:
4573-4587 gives 0.4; 5.07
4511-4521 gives 0.8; 5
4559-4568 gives -0.5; 5.56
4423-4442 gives -0.7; 5.87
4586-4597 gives -0.2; 5.26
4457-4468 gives 0.0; 5.61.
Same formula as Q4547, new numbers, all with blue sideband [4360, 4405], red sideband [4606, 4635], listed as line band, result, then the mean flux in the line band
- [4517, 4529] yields 0.05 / 5.2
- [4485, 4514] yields 0.06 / 5.24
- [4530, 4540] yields 0.10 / 4.92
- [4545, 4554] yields 0.03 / 5.21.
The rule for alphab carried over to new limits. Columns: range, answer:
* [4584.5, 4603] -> 5.3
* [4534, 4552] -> 4.94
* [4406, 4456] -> 5.71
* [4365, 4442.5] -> 5.79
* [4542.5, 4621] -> 5.23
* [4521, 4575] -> 5.16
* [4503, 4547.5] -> 5.02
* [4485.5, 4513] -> 5.26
